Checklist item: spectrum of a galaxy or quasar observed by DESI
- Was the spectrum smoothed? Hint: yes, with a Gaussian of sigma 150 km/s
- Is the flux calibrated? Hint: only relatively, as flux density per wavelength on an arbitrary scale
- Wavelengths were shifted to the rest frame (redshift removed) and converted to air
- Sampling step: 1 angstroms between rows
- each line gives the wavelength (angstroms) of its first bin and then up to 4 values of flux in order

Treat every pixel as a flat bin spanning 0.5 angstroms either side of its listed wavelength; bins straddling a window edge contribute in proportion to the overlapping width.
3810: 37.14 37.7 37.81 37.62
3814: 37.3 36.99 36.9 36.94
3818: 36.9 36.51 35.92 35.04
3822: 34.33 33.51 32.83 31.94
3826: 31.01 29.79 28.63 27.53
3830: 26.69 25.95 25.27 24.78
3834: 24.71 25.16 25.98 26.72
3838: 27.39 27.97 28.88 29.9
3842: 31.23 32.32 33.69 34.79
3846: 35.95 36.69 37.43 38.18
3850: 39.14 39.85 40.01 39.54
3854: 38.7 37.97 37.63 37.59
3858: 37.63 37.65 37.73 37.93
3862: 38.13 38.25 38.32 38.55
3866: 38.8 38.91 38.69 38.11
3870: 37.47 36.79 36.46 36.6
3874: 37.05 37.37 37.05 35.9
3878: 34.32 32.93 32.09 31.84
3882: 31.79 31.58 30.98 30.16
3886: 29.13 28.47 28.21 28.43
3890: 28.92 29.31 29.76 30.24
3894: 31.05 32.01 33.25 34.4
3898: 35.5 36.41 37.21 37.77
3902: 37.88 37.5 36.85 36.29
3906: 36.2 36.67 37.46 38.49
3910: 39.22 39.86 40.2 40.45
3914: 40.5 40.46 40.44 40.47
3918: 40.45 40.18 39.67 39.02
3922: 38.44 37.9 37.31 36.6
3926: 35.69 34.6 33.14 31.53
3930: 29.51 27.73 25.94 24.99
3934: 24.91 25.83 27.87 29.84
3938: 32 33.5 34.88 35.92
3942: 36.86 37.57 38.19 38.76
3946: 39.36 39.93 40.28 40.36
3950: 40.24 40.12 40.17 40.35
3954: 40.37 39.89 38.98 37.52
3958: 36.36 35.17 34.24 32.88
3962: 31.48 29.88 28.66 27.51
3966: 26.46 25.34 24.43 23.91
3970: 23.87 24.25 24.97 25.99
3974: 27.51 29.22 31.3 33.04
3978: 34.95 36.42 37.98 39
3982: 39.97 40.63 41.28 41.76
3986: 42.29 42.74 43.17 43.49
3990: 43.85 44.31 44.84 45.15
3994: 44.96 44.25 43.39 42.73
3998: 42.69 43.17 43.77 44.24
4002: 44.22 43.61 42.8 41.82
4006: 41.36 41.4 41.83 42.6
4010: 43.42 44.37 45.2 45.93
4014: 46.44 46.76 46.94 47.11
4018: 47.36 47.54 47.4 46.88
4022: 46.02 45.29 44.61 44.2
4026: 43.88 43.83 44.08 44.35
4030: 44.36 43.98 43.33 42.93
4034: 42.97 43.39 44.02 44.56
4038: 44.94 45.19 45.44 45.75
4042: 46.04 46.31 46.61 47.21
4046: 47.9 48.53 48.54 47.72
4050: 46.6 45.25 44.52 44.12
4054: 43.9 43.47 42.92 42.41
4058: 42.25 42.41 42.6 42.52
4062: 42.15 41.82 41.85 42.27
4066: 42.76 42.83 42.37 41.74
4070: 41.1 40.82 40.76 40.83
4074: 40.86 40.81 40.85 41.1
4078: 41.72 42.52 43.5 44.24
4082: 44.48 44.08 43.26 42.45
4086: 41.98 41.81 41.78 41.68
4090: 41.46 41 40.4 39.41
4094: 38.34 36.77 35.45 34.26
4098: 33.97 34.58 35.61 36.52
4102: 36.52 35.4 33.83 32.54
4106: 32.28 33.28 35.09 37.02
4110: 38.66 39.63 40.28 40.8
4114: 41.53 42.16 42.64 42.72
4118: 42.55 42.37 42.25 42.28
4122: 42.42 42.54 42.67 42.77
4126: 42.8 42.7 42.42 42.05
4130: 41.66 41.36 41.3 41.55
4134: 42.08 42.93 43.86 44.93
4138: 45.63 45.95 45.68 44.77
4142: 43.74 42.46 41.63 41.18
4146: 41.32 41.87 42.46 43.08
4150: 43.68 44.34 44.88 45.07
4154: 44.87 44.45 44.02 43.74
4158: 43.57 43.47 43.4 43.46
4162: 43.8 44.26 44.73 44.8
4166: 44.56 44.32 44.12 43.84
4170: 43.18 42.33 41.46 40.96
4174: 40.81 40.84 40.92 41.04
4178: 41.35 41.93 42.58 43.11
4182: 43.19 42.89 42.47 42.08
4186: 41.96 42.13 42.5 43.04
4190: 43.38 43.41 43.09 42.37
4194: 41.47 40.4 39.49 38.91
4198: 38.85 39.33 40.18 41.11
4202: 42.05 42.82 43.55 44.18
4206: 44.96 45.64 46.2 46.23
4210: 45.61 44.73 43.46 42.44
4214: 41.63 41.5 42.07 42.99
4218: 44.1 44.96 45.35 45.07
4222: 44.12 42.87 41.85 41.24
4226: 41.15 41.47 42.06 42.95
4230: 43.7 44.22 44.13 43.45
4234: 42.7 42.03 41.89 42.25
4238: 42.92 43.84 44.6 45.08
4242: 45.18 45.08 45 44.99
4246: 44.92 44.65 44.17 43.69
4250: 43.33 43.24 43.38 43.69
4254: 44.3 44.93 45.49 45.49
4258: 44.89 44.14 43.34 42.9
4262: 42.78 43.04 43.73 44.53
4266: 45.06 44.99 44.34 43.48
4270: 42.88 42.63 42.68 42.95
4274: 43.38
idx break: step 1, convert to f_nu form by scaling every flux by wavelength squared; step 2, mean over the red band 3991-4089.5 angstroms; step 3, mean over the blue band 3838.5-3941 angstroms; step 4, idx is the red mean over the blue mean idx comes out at 1.35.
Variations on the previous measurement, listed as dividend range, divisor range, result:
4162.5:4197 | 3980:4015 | 1.08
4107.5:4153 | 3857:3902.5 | 1.39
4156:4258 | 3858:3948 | 1.42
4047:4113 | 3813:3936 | 1.31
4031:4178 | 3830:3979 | 1.36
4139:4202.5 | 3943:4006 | 1.26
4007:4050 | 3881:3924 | 1.36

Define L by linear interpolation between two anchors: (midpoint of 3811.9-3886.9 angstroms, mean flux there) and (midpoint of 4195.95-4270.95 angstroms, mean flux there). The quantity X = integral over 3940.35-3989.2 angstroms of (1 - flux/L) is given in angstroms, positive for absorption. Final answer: 2.4 angstroms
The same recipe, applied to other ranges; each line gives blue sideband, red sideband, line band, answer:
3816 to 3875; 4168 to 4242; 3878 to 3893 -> 2.05 angstroms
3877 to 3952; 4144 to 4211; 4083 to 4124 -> 1.51 angstroms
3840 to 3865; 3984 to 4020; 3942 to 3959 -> 1.01 angstroms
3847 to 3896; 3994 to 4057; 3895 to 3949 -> 3.39 angstroms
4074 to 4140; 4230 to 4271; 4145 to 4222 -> -1.13 angstroms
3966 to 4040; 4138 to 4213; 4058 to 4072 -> -0.12 angstroms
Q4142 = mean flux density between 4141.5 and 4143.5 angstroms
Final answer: 43.1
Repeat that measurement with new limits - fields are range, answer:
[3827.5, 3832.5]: 26.8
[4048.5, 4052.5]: 46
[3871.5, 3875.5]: 36.9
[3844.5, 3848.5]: 36.2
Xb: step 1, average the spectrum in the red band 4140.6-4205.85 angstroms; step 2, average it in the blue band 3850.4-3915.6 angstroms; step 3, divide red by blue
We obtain 1.19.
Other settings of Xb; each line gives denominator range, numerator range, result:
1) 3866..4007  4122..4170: 1.21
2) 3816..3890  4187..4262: 1.28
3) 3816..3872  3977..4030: 1.27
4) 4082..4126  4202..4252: 1.11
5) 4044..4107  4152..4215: 1.04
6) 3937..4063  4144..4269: 1.06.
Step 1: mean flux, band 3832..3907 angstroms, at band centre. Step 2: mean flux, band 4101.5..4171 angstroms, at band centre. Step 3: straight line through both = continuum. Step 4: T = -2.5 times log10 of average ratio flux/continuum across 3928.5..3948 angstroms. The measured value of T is 0.12 mag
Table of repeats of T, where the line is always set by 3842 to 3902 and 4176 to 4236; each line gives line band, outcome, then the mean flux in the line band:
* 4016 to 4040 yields -0.16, 44.9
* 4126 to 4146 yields -0.05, 43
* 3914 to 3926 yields -0.08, 39.1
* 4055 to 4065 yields -0.08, 42.4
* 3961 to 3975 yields 0.36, 26.8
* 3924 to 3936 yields 0.20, 30.3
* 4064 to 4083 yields -0.06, 42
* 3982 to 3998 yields -0.14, 43.1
